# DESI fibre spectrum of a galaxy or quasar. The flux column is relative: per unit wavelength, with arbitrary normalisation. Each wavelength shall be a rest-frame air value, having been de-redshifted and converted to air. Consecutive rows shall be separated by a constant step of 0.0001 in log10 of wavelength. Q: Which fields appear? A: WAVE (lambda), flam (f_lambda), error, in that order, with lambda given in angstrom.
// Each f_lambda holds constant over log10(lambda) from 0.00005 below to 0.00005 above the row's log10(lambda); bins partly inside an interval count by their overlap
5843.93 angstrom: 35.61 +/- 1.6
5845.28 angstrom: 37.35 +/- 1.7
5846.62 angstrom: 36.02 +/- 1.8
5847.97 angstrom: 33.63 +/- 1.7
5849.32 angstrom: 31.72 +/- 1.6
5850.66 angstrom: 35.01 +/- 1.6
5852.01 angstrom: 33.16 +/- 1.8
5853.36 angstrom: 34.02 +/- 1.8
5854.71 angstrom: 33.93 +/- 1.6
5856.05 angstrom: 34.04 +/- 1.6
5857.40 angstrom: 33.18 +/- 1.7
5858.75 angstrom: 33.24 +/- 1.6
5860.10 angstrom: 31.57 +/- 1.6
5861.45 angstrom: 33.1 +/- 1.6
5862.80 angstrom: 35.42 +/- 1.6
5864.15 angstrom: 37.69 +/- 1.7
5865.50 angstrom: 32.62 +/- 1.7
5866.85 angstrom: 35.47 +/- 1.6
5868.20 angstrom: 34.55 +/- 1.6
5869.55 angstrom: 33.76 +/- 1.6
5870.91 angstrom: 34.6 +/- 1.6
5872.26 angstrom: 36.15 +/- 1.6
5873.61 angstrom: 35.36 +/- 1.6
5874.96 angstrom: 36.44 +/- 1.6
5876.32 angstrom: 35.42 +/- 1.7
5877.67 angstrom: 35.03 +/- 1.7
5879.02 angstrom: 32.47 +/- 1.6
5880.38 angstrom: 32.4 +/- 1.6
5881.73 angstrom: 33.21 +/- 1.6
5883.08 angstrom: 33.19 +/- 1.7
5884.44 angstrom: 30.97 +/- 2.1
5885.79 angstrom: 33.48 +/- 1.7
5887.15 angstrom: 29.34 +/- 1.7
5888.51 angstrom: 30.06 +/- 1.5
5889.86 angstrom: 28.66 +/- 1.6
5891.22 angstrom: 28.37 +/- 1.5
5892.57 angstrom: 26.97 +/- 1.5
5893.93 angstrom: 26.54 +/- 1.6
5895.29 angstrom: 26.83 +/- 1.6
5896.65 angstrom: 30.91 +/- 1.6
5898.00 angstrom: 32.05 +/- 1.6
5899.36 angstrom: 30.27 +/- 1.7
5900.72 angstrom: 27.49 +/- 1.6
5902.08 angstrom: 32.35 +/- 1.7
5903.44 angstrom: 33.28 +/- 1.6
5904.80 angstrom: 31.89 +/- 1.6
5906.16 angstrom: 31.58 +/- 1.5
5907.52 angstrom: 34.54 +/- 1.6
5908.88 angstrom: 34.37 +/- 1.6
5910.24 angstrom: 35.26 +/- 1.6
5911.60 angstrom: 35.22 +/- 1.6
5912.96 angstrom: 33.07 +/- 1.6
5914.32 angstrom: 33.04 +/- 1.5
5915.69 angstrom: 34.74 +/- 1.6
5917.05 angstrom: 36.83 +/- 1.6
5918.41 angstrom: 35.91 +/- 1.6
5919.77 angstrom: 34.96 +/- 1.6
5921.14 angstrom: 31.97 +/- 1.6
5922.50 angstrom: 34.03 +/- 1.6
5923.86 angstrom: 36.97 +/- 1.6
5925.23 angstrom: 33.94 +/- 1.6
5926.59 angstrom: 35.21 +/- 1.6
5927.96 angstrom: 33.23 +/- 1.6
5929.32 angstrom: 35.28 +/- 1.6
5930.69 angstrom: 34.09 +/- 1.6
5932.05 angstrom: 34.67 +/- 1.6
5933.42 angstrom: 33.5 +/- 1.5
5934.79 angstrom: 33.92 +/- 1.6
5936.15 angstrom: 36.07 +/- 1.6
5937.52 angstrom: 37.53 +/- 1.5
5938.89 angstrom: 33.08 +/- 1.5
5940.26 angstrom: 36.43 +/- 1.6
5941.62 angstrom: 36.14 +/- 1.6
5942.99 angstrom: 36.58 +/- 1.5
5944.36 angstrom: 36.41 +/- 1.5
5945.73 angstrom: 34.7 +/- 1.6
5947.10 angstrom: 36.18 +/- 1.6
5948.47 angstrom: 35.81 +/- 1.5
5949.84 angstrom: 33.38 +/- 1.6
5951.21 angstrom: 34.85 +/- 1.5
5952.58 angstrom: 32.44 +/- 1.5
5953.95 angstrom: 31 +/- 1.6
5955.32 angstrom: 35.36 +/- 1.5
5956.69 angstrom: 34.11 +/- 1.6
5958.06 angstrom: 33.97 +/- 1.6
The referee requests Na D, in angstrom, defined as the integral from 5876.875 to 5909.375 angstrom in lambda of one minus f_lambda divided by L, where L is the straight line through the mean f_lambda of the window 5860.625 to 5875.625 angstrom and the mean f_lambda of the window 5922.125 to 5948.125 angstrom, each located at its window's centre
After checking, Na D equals 3.7 angstrom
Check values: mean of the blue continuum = 35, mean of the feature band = 31.1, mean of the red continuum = 35.2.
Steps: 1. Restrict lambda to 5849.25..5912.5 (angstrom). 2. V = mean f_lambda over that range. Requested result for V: 32.7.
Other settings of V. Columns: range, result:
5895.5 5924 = 33.2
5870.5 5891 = 33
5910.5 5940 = 34.7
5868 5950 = 33.4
